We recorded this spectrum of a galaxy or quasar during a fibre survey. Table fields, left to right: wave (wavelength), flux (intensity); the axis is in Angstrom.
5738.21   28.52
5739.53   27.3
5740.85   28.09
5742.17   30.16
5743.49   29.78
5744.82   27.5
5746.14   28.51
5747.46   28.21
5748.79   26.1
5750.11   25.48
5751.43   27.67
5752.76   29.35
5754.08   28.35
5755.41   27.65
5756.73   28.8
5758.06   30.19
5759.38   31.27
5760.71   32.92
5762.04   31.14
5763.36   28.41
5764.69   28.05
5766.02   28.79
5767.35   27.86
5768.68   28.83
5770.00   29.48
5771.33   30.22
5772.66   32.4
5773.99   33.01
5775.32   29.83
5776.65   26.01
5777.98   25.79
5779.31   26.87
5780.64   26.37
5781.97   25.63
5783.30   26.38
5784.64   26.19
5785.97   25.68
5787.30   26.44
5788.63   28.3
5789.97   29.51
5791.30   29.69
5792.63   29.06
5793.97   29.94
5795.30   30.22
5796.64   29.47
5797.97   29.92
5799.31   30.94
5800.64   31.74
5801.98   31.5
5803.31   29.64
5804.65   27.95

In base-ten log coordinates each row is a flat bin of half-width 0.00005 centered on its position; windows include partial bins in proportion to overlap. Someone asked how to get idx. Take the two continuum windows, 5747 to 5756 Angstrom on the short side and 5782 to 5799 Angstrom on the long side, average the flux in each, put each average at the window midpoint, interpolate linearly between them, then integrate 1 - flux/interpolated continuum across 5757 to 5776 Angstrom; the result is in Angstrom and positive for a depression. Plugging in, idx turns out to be -1.6 Angstrom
